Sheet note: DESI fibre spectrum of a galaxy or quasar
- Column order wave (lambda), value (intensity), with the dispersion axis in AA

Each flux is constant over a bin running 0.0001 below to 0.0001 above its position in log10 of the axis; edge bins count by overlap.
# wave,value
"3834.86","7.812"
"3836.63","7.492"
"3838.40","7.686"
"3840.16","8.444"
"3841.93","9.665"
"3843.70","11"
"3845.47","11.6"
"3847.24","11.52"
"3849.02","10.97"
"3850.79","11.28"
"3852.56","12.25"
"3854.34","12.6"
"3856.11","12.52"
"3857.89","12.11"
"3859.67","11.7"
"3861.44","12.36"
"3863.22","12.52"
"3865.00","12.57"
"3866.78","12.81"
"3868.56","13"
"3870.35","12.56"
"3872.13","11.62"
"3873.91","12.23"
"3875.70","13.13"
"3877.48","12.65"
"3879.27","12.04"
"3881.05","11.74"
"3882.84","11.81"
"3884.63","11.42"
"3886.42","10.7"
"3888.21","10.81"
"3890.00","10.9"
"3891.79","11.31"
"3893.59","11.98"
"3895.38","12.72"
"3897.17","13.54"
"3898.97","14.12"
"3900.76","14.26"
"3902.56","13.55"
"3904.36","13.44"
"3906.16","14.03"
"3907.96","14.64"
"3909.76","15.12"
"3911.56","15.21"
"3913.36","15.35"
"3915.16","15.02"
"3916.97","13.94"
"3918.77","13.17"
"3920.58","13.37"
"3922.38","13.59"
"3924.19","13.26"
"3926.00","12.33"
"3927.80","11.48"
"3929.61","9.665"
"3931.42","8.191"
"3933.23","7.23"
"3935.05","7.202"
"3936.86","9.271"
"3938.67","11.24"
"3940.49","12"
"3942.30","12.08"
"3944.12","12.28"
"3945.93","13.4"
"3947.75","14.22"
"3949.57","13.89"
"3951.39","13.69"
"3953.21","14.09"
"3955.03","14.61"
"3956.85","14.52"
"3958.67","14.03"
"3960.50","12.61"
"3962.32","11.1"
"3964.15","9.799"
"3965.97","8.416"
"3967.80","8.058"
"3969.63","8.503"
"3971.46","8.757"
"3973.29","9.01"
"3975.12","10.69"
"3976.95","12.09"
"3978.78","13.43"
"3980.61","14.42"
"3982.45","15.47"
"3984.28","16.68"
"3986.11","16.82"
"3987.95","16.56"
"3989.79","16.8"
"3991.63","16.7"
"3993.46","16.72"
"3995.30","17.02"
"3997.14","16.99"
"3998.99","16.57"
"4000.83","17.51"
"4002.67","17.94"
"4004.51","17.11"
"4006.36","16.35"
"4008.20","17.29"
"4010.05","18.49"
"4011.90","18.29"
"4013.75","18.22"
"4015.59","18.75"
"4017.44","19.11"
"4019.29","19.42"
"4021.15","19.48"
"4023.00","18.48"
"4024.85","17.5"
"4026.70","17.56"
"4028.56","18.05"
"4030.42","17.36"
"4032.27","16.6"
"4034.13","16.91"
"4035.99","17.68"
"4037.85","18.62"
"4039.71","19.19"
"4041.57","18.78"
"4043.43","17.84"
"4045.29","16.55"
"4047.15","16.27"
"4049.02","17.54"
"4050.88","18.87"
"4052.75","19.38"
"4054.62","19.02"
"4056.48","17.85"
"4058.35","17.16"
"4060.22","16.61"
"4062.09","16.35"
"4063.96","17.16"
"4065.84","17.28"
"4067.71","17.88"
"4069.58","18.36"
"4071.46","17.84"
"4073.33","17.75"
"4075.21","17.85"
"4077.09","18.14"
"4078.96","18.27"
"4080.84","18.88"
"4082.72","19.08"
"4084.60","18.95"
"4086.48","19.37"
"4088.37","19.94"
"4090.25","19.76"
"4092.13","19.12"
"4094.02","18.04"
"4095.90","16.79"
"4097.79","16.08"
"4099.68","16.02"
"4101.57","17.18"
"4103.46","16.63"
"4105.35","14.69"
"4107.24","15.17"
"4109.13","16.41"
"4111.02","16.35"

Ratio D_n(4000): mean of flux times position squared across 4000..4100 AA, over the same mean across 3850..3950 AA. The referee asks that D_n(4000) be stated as 1.57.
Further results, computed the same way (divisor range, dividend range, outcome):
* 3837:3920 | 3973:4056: 1.48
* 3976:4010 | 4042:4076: 1.12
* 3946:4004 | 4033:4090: 1.36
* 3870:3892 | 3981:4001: 1.49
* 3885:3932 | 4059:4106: 1.50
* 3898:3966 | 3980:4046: 1.44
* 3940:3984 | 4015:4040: 1.54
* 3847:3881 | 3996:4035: 1.57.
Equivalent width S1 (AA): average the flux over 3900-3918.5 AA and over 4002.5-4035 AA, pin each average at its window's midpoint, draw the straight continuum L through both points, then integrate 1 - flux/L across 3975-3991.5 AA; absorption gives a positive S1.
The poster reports 1.72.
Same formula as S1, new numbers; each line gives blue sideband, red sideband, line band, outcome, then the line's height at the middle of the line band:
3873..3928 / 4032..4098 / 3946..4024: 3.51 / 15.6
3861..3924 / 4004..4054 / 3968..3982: 4.41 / 16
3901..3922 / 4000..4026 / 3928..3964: 8.76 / 15.6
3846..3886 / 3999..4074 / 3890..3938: 4.02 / 13.7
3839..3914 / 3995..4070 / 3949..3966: 2.56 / 15.2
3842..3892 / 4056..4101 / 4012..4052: -3.51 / 16.6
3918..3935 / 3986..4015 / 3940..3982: 5.52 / 14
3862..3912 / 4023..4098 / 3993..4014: -1.44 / 16.2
